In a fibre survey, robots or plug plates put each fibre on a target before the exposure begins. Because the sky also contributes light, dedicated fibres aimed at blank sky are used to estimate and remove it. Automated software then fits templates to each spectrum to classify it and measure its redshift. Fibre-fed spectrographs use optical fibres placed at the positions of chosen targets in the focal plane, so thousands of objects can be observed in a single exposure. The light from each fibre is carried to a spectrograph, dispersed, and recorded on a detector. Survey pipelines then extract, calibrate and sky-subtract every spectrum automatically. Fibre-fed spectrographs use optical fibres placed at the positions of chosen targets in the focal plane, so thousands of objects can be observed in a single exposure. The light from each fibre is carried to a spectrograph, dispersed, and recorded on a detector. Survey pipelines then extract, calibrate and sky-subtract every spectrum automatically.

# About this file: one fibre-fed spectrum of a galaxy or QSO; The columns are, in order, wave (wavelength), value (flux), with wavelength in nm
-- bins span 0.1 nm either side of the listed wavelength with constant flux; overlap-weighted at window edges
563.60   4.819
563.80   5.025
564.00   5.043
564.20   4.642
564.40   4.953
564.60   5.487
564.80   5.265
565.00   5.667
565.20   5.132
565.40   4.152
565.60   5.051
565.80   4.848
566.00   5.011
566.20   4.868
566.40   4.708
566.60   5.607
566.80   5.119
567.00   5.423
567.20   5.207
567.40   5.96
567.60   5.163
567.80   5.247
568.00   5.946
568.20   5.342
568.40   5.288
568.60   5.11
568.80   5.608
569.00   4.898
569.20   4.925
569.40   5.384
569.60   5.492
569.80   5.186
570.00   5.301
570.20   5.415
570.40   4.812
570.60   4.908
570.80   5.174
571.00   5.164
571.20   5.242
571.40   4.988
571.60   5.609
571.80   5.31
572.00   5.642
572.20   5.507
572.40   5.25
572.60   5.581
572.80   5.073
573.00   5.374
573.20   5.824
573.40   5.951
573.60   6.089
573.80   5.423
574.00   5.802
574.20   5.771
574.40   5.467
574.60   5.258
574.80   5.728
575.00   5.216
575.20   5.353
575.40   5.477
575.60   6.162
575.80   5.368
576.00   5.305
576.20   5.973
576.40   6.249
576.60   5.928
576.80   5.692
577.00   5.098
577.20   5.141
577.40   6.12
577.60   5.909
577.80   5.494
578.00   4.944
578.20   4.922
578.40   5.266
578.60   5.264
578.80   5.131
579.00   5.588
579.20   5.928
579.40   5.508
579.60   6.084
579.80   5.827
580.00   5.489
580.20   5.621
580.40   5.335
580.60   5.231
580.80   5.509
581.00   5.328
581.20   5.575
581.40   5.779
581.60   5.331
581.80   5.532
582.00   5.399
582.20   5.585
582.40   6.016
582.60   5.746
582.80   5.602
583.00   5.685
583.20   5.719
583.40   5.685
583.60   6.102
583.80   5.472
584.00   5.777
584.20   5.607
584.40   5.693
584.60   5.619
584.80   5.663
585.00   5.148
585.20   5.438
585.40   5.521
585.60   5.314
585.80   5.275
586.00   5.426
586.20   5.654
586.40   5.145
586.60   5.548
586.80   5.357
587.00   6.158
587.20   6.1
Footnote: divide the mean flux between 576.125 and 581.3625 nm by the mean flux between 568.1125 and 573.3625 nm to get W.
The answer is 1.05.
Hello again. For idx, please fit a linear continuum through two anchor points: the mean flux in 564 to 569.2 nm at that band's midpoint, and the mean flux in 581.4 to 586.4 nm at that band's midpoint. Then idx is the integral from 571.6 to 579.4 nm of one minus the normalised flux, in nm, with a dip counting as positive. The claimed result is -0.228 nm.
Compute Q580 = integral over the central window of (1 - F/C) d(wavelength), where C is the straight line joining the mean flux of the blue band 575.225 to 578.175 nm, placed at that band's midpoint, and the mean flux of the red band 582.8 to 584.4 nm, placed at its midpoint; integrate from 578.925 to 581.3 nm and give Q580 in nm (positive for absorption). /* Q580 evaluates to 0.031 nm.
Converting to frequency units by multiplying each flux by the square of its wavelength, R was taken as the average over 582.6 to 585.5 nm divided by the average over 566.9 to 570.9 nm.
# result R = 1.1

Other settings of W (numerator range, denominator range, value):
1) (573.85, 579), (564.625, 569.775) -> 1.06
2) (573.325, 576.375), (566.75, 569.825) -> 1.06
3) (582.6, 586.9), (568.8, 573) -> 1.06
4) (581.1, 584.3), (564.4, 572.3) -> 1.08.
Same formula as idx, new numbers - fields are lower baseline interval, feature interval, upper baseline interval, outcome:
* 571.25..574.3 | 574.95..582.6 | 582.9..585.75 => 0.029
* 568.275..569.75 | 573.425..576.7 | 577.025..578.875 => -0.218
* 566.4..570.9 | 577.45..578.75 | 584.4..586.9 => 0.010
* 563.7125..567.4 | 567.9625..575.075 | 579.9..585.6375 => -0.172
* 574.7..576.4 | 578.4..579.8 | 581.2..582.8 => 0.010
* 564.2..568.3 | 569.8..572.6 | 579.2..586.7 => 0.022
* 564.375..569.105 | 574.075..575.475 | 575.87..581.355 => -0.010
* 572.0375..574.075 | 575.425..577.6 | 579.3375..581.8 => -0.053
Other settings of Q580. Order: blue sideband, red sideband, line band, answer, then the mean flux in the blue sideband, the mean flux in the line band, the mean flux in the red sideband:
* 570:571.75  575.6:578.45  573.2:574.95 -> -0.10 nm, 5.18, 5.68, 5.56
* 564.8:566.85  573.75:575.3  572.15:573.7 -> -0.05 nm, 5.03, 5.58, 5.5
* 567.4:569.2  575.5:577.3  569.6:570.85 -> 0.06 nm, 5.34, 5.16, 5.66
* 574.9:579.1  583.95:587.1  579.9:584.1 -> -0.06 nm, 5.5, 5.6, 5.52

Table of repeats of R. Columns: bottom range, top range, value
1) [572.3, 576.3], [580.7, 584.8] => 1.04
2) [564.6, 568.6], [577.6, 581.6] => 1.10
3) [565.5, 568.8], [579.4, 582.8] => 1.12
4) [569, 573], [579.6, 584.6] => 1.11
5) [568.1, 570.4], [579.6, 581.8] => 1.10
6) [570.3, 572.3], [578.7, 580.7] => 1.10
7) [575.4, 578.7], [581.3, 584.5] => 1.04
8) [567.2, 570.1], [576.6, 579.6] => 1.06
